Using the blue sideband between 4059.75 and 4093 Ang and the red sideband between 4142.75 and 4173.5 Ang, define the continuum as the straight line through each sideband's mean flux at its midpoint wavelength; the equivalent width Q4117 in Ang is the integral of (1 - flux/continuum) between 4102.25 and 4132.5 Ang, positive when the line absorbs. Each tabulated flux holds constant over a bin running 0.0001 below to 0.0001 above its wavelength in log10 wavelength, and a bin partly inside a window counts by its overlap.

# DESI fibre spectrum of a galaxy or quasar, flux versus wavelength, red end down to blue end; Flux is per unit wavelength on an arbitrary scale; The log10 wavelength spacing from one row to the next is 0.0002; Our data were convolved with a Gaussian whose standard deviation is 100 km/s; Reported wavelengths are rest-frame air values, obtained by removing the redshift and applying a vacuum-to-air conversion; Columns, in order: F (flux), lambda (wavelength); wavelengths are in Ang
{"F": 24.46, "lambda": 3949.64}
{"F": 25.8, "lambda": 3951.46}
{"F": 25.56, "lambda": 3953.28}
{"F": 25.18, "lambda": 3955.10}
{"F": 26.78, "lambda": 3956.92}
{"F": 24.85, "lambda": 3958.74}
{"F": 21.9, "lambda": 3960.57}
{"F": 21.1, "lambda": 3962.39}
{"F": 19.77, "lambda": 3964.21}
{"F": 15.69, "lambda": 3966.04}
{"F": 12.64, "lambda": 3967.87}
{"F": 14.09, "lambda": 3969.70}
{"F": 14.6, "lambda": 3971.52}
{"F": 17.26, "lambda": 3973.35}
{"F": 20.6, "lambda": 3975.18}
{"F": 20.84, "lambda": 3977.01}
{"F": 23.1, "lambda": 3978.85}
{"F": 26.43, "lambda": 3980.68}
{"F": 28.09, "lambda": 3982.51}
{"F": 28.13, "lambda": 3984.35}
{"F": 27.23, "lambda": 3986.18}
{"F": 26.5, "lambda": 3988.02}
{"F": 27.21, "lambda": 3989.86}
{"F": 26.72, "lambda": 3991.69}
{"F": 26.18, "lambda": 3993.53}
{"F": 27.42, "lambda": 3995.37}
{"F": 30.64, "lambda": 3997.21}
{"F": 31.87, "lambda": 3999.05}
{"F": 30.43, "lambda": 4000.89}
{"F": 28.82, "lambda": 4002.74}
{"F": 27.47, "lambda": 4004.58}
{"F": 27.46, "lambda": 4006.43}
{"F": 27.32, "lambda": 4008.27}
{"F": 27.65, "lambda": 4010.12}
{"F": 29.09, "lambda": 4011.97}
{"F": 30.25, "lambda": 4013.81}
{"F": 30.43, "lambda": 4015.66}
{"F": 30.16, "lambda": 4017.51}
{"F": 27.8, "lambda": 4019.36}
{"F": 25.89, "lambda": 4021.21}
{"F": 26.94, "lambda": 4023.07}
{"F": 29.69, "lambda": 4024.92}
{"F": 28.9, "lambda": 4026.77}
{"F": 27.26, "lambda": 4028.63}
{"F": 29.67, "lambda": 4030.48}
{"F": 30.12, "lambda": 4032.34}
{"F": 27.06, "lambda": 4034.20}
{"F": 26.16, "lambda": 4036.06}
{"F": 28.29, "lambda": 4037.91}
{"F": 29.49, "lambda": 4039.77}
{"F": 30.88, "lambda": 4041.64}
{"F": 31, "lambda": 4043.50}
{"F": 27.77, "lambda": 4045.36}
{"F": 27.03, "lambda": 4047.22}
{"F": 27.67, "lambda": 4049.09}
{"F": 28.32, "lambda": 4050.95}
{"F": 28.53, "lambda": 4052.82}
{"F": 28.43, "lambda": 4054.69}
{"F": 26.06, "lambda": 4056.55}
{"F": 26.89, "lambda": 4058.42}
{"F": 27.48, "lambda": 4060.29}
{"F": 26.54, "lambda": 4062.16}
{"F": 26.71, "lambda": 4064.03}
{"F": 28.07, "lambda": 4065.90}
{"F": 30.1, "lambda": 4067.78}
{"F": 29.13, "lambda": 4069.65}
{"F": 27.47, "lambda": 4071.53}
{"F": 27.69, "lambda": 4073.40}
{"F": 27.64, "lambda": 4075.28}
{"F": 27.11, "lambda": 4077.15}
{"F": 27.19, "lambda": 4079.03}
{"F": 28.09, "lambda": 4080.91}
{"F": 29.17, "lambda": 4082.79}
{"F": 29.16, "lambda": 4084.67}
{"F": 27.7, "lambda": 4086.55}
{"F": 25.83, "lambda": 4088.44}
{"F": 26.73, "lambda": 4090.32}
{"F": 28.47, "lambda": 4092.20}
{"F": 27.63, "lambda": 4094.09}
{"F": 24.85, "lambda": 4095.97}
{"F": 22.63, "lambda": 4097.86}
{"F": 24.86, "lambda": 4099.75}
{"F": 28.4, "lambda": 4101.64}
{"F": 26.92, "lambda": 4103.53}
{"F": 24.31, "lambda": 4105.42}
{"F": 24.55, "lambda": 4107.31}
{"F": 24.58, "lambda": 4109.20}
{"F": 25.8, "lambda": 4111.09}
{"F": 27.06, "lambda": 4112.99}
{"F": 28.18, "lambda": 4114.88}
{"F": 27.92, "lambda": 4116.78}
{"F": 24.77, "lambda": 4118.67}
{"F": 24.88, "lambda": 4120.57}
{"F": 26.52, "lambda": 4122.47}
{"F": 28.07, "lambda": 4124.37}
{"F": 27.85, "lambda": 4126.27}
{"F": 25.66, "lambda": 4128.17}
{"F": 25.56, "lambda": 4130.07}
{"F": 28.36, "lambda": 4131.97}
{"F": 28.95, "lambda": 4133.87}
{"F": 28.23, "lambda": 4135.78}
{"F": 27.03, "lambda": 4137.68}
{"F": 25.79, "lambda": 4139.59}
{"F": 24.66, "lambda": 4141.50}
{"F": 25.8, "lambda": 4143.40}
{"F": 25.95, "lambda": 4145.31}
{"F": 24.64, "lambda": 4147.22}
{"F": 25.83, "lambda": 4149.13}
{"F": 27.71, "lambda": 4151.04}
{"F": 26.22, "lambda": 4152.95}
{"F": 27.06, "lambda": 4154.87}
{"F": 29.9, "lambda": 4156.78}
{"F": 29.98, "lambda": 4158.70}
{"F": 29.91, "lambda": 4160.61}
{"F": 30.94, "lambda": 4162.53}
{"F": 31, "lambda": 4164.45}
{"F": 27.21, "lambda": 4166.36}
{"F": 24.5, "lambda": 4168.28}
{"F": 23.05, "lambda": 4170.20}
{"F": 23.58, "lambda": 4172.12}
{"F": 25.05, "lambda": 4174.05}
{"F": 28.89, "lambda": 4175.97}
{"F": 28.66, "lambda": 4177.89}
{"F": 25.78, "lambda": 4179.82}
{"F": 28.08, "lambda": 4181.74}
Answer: 1.23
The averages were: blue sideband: 27.8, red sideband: 27.1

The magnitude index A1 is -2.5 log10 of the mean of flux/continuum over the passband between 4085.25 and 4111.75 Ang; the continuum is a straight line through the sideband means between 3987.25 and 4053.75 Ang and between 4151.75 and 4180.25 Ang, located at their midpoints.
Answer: 0.08 mag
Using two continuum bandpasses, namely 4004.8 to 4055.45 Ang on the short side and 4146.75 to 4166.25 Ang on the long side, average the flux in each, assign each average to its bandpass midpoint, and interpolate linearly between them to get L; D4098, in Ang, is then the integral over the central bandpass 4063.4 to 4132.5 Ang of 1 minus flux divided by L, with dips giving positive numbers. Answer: 3.7 Ang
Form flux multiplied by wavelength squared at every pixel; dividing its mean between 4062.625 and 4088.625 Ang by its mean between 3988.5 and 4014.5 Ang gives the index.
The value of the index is 1.02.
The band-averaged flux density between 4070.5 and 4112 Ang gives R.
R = 26.7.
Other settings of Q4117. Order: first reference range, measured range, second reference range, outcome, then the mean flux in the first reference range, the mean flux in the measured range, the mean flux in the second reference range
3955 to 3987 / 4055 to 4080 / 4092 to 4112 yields -3.1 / 21.5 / 27.6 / 25.6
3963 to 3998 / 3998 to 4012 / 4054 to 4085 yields -2.7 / 22.8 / 28.7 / 27.8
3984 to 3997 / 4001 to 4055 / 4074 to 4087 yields -1.9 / 27.2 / 28.5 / 28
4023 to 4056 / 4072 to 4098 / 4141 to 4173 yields 0.6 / 28.5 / 27.3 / 27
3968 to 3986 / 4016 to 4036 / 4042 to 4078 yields -2.5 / 21.3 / 28.3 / 27.9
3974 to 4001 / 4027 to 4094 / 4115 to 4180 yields -3.2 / 26.6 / 28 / 27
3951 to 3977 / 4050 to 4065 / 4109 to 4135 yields -2.0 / 20.3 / 27.4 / 26.8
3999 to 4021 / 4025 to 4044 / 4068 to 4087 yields -0.2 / 28.8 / 28.9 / 28.1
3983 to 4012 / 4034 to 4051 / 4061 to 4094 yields -0.3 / 28.1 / 28.4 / 27.8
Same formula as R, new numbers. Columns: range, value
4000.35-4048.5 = 28.6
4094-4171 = 26.7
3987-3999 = 27.8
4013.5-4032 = 28.7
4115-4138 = 27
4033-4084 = 28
